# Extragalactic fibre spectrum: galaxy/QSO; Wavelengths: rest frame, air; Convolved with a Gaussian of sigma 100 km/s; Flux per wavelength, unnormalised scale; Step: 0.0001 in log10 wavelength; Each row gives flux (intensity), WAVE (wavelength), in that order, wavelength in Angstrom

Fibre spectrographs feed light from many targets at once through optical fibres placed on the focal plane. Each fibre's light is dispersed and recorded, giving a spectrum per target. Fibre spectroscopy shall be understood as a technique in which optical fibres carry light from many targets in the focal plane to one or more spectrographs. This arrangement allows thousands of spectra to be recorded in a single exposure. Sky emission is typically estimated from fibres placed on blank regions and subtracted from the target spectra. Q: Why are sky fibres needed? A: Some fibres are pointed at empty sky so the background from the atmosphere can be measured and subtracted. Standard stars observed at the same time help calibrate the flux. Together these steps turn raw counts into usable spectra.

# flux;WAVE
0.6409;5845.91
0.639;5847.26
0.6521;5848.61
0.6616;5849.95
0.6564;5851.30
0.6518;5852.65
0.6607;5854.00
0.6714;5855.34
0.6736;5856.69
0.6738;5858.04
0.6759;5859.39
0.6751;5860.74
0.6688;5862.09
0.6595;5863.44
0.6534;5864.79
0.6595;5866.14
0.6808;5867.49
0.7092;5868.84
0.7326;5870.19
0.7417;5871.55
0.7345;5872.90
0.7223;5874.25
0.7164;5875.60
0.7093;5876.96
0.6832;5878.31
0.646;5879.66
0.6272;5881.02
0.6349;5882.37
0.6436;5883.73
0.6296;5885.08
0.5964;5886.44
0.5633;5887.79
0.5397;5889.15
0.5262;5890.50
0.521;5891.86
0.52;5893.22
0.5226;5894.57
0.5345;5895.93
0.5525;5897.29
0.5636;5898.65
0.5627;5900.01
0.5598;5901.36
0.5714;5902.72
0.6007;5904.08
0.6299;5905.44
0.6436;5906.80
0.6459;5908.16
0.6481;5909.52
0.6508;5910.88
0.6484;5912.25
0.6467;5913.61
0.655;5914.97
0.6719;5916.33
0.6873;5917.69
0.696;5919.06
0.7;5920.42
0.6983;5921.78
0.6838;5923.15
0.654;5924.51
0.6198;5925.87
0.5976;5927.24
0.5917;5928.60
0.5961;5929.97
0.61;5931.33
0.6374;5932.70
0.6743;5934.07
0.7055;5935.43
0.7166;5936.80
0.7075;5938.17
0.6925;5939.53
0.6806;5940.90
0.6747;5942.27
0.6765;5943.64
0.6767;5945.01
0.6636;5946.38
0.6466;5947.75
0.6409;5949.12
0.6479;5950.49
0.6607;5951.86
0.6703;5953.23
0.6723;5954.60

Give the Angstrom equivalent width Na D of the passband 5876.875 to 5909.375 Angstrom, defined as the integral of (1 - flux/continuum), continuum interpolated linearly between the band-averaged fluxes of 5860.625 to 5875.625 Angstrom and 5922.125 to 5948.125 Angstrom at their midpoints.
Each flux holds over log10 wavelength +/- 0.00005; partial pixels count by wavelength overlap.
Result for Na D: 4.32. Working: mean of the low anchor 0.696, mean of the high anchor 0.659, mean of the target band 0.592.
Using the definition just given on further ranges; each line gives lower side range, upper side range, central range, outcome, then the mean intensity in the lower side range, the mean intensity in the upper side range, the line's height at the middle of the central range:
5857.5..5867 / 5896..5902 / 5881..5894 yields 0.33 Angstrom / 0.667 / 0.557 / 0.592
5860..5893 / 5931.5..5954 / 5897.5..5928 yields 1.19 Angstrom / 0.651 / 0.672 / 0.662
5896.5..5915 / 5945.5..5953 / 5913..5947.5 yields -1.61 Angstrom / 0.611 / 0.654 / 0.635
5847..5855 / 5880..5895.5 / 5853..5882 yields -3.03 Angstrom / 0.655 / 0.576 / 0.62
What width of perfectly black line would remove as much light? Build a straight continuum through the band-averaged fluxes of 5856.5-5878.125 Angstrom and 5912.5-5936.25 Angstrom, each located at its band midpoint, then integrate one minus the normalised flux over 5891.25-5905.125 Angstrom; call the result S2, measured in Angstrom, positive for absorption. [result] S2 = 2.46 Angstrom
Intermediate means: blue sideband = 0.693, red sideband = 0.655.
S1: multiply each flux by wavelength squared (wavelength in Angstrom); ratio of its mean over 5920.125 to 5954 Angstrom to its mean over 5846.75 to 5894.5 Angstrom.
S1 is 1.0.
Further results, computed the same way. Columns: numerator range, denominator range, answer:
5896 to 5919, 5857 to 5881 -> 0.91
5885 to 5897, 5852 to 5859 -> 0.83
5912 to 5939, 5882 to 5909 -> 1.15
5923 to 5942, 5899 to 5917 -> 1.06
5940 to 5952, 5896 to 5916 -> 1.10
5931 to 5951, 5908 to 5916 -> 1.04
